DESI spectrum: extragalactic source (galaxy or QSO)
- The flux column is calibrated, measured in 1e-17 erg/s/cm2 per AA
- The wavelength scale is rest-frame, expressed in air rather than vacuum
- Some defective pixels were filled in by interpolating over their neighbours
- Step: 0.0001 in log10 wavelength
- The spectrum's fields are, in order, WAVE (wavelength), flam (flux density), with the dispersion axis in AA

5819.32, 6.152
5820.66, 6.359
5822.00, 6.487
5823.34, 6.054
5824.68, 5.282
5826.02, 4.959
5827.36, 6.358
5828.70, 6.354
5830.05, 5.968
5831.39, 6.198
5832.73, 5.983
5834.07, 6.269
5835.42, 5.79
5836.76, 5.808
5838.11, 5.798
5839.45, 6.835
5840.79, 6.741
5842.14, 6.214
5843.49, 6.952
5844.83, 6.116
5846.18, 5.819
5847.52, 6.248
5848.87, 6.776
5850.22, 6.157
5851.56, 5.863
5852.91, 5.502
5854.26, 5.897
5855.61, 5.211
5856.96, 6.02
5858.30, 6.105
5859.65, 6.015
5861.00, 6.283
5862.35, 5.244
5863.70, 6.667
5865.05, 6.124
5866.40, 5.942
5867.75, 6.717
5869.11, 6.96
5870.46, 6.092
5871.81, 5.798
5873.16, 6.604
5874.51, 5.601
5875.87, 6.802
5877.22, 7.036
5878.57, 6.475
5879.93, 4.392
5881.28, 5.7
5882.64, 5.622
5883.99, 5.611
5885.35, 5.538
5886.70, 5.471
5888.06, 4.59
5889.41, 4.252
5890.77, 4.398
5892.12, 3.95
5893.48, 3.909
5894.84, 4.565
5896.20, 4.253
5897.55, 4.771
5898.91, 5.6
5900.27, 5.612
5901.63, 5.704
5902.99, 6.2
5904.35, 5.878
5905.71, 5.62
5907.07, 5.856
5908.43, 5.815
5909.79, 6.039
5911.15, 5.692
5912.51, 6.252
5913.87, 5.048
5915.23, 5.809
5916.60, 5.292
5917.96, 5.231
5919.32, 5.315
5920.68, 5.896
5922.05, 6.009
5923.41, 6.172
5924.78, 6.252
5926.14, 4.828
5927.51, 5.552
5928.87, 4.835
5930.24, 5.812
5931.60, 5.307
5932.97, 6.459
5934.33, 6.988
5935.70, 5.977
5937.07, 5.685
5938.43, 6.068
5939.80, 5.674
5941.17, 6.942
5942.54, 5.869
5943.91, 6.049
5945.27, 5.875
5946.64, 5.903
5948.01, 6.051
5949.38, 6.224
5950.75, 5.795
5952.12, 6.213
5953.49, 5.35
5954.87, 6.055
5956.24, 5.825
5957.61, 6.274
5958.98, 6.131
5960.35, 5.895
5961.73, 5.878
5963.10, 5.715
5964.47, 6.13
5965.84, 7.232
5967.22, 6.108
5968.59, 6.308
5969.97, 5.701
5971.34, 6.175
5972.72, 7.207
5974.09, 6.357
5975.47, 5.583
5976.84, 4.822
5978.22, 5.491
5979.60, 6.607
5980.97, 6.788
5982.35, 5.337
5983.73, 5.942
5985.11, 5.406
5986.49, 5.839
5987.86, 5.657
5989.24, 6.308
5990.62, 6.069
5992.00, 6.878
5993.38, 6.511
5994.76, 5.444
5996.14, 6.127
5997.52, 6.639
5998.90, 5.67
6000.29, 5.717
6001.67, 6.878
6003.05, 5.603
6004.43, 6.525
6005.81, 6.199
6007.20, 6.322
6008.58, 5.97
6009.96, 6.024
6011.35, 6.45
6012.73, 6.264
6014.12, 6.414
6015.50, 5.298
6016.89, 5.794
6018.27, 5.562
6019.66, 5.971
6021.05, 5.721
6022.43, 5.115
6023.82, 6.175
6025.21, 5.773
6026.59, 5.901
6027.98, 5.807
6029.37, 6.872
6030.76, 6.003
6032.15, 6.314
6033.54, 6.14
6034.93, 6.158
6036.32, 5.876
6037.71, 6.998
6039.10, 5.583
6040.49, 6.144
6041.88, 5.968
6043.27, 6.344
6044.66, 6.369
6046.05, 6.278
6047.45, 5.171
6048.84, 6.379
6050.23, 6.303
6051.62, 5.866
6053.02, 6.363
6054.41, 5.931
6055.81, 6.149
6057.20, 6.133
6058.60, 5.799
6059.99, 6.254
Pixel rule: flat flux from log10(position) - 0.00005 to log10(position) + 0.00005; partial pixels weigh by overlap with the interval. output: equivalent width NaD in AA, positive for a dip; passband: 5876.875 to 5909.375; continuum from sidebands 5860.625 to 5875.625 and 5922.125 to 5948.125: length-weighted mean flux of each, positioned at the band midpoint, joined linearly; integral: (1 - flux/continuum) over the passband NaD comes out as 4.4 AA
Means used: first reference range 6.2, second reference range 5.91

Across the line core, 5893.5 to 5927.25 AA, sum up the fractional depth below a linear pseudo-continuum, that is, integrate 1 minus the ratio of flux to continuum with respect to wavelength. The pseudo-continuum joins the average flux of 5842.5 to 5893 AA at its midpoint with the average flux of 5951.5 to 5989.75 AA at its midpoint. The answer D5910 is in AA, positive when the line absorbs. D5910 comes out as 2.1 AA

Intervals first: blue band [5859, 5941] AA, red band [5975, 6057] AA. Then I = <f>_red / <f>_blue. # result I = 1.06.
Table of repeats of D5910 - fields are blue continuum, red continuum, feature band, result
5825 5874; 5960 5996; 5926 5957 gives 0.9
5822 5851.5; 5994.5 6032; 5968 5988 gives 0.3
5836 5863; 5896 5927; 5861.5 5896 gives 1.7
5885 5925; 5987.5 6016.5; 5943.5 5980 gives -1.4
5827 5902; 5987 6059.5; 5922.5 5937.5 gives 0.3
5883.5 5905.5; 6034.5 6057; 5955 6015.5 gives -4.4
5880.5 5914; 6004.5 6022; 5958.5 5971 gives -0.9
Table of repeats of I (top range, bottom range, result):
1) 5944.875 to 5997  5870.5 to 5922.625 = 1.10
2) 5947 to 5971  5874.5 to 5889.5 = 1.07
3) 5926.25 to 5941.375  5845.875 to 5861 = 0.98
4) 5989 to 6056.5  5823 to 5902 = 1.05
